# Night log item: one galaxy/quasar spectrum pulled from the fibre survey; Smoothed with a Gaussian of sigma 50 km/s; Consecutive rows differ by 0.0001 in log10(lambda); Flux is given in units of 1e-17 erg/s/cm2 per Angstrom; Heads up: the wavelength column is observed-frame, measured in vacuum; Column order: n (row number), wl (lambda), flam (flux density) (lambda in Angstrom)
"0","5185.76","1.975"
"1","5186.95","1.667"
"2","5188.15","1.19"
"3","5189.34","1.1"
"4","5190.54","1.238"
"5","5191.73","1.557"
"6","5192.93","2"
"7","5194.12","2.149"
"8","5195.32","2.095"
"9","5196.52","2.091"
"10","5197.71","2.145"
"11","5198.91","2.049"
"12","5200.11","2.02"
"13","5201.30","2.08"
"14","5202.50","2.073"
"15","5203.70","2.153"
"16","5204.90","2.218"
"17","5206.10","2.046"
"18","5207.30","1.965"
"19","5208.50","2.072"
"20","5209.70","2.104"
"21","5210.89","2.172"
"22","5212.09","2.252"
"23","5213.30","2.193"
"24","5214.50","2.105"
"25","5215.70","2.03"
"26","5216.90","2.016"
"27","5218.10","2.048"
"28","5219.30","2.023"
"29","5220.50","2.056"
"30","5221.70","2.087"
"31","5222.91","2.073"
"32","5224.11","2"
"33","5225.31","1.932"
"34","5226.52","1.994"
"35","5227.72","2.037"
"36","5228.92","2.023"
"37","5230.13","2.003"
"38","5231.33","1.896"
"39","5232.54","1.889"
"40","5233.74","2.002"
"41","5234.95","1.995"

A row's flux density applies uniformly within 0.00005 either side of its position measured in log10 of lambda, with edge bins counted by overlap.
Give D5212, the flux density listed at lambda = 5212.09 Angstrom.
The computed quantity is 2.252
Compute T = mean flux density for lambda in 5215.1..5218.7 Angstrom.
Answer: 2.03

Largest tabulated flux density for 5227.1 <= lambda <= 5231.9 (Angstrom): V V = 2.037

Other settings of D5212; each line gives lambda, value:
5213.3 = 2.193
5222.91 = 2.073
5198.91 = 2.049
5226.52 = 1.994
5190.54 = 1.238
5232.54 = 1.889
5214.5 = 2.105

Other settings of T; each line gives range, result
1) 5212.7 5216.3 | 2.11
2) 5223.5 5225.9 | 1.97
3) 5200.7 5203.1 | 2.08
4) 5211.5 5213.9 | 2.21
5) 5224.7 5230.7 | 2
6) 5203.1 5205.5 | 2.18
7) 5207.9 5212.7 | 2.15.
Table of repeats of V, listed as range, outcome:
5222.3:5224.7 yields 2.073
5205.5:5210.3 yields 2.104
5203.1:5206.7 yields 2.218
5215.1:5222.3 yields 2.087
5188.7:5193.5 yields 2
